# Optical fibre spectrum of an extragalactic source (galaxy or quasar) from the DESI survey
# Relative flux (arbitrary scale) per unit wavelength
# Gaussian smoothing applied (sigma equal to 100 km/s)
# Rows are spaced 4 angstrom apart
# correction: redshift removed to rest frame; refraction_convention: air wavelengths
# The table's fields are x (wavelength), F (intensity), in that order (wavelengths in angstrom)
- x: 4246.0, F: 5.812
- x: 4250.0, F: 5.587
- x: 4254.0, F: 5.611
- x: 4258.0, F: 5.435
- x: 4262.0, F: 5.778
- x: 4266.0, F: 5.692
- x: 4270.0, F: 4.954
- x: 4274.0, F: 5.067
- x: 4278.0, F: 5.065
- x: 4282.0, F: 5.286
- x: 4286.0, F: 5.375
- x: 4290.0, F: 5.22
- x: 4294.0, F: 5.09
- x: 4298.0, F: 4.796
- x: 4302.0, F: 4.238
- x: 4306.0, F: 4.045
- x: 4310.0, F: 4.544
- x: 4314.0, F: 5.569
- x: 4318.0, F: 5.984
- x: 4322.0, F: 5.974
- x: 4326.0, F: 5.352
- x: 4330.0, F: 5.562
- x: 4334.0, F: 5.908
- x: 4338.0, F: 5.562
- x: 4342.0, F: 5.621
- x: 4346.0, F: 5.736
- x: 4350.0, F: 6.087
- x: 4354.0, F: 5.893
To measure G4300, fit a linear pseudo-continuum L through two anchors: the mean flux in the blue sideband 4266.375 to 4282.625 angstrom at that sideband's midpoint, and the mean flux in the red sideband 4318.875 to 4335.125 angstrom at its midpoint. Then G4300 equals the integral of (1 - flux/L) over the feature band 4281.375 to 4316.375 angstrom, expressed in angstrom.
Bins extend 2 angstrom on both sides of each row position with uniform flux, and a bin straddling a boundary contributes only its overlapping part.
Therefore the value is 3.19 angstrom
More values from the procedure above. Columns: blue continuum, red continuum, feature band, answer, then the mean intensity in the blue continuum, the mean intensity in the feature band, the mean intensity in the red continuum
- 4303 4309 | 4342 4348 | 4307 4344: -4.6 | 4.16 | 5.52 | 5.7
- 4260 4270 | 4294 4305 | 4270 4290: -0.2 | 5.58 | 5.18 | 4.58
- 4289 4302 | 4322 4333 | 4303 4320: 0.9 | 4.9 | 4.99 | 5.59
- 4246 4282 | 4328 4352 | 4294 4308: 2.8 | 5.42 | 4.46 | 5.75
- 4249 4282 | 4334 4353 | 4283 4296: 0.6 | 5.39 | 5.23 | 5.78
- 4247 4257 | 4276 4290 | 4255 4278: 0.3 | 5.6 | 5.37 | 5.24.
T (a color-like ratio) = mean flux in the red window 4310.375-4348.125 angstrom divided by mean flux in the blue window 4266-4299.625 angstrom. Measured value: 1.10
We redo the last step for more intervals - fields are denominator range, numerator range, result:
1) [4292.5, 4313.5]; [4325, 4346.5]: 1.22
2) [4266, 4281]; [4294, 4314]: 0.89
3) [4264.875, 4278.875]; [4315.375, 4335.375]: 1.11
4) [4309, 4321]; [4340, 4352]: 1.06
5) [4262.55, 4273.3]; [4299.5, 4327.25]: 0.95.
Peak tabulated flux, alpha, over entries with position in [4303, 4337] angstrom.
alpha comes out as 5.984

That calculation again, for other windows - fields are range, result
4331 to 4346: 5.908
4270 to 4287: 5.375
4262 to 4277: 5.778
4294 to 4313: 5.09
